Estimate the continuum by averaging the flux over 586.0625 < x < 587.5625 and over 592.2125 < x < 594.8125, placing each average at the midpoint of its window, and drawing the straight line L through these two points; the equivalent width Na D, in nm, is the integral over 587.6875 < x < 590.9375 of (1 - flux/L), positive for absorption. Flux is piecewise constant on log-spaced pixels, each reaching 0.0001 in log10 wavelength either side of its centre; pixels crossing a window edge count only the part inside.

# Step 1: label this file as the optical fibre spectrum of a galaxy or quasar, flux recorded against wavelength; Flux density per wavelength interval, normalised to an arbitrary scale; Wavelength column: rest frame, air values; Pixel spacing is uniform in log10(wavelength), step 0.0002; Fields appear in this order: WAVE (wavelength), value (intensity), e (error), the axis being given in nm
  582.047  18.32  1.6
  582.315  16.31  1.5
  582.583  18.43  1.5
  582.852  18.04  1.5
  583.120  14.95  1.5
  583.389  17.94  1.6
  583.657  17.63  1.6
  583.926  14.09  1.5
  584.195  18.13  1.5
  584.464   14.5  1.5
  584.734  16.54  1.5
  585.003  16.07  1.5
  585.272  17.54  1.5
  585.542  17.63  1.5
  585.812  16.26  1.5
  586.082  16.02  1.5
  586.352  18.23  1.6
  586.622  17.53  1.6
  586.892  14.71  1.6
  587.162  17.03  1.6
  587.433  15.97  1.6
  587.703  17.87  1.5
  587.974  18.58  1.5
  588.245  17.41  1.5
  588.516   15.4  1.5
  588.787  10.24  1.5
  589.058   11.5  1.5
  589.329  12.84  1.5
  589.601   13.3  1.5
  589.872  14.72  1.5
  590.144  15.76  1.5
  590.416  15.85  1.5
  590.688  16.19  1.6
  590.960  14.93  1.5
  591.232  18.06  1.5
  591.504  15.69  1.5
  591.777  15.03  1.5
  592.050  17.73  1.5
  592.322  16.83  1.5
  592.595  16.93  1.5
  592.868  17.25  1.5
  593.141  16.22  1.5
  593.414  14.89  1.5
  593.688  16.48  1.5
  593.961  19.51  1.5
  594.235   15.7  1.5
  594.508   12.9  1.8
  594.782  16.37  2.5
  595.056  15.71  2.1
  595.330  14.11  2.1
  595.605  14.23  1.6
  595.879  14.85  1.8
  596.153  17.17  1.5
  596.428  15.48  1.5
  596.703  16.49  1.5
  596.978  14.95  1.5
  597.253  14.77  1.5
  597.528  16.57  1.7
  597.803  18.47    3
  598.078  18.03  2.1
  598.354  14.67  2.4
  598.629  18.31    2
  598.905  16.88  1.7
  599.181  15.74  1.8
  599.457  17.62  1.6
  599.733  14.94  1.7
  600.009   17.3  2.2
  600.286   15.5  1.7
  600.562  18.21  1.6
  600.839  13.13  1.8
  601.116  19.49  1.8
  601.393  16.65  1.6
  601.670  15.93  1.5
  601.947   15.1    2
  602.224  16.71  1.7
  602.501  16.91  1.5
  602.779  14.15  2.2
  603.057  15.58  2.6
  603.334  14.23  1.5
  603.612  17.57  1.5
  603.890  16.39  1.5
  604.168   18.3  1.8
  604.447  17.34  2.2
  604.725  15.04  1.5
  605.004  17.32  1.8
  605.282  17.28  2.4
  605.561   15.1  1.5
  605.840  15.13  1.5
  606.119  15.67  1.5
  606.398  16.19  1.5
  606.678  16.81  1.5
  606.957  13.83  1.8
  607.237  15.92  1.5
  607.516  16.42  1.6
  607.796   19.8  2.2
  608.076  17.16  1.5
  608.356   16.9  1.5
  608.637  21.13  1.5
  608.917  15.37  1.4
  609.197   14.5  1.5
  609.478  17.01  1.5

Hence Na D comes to 0.32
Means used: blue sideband 16.6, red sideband 16.3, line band 14.9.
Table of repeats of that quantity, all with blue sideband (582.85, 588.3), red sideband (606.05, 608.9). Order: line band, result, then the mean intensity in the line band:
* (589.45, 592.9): 0.17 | 16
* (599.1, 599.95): 0.03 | 16.2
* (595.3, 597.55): 0.19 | 15.4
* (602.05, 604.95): 0.11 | 16.2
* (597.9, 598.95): -0.01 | 17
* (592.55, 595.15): 0.10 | 16.2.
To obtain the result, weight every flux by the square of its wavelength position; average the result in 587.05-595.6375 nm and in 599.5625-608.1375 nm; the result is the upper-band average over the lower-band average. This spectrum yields 1.1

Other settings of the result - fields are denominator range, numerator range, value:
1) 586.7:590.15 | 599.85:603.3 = 1.12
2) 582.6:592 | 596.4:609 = 1.08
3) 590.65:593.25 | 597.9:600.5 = 1.03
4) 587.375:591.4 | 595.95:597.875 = 1.09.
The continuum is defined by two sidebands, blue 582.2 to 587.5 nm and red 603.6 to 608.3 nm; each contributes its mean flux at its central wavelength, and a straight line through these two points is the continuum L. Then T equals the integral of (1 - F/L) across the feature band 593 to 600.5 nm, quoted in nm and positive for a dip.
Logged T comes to 0.23 nm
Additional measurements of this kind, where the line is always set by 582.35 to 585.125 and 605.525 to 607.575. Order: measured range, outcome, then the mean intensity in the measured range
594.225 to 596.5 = 0.14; 15.1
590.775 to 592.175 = 0.00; 16.3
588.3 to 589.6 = 0.28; 12.9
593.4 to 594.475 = -0.02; 16.5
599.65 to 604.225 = -0.11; 16.2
